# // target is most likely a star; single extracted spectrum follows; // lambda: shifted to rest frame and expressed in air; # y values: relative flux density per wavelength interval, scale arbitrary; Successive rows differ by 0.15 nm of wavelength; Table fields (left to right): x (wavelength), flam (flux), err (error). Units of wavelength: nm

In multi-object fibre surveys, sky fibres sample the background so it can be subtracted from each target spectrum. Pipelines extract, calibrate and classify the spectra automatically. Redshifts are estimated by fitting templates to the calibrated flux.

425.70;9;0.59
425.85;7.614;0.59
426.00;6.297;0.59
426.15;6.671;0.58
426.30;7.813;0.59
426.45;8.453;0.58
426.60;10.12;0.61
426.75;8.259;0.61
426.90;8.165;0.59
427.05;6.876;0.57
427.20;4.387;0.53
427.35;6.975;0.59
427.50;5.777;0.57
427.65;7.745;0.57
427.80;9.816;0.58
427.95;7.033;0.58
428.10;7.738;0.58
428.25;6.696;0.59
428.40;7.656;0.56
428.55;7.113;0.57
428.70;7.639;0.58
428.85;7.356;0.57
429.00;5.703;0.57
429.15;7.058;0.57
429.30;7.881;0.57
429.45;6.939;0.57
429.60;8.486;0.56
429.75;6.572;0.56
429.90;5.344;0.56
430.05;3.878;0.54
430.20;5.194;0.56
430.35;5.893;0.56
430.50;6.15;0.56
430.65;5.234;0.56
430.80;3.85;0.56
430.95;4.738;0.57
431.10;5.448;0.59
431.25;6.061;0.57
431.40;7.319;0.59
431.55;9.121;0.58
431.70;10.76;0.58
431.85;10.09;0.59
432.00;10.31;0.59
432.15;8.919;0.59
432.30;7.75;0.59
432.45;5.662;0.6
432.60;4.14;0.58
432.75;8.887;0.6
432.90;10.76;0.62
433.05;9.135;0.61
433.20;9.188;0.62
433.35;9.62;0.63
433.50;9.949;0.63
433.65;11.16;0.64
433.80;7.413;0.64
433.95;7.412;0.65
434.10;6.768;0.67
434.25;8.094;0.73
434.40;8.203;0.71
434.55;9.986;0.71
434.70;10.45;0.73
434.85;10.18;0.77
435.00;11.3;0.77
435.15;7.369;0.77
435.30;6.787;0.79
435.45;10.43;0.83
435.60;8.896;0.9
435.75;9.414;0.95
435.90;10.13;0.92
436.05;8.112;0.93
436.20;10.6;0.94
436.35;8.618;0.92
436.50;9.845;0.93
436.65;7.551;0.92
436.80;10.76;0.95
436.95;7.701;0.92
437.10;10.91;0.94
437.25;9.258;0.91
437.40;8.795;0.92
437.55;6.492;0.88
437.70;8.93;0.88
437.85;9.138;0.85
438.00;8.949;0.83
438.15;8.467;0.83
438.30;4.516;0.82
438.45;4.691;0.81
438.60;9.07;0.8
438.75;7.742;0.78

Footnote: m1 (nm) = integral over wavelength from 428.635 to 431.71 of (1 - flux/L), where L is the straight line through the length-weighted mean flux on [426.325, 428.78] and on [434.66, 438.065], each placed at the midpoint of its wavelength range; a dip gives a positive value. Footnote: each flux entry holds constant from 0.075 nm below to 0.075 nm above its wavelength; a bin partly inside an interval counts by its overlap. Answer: 0.61 nm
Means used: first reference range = 7.53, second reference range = 9.14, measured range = 6.41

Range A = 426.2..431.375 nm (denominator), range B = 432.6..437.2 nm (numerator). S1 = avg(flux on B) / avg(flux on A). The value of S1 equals 1.34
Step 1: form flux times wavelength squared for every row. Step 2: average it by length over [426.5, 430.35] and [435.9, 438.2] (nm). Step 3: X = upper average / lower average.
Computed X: 1.33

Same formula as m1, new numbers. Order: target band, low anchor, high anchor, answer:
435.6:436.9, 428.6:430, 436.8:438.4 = -0.188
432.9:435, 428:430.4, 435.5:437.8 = -0.247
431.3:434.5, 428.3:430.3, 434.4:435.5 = -0.085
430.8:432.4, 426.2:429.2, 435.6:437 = 0.083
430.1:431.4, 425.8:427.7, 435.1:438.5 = 0.400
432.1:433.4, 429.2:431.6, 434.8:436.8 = -0.123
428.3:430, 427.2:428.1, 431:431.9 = 0.115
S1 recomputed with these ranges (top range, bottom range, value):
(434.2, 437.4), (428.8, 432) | 1.38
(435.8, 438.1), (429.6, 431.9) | 1.41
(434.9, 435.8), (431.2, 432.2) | 1.00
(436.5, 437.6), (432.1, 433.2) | 1.12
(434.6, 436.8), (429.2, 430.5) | 1.48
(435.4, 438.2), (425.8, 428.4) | 1.22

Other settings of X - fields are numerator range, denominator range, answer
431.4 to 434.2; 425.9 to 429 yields 1.20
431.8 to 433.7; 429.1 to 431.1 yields 1.52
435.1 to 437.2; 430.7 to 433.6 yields 1.16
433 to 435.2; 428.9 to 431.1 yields 1.57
